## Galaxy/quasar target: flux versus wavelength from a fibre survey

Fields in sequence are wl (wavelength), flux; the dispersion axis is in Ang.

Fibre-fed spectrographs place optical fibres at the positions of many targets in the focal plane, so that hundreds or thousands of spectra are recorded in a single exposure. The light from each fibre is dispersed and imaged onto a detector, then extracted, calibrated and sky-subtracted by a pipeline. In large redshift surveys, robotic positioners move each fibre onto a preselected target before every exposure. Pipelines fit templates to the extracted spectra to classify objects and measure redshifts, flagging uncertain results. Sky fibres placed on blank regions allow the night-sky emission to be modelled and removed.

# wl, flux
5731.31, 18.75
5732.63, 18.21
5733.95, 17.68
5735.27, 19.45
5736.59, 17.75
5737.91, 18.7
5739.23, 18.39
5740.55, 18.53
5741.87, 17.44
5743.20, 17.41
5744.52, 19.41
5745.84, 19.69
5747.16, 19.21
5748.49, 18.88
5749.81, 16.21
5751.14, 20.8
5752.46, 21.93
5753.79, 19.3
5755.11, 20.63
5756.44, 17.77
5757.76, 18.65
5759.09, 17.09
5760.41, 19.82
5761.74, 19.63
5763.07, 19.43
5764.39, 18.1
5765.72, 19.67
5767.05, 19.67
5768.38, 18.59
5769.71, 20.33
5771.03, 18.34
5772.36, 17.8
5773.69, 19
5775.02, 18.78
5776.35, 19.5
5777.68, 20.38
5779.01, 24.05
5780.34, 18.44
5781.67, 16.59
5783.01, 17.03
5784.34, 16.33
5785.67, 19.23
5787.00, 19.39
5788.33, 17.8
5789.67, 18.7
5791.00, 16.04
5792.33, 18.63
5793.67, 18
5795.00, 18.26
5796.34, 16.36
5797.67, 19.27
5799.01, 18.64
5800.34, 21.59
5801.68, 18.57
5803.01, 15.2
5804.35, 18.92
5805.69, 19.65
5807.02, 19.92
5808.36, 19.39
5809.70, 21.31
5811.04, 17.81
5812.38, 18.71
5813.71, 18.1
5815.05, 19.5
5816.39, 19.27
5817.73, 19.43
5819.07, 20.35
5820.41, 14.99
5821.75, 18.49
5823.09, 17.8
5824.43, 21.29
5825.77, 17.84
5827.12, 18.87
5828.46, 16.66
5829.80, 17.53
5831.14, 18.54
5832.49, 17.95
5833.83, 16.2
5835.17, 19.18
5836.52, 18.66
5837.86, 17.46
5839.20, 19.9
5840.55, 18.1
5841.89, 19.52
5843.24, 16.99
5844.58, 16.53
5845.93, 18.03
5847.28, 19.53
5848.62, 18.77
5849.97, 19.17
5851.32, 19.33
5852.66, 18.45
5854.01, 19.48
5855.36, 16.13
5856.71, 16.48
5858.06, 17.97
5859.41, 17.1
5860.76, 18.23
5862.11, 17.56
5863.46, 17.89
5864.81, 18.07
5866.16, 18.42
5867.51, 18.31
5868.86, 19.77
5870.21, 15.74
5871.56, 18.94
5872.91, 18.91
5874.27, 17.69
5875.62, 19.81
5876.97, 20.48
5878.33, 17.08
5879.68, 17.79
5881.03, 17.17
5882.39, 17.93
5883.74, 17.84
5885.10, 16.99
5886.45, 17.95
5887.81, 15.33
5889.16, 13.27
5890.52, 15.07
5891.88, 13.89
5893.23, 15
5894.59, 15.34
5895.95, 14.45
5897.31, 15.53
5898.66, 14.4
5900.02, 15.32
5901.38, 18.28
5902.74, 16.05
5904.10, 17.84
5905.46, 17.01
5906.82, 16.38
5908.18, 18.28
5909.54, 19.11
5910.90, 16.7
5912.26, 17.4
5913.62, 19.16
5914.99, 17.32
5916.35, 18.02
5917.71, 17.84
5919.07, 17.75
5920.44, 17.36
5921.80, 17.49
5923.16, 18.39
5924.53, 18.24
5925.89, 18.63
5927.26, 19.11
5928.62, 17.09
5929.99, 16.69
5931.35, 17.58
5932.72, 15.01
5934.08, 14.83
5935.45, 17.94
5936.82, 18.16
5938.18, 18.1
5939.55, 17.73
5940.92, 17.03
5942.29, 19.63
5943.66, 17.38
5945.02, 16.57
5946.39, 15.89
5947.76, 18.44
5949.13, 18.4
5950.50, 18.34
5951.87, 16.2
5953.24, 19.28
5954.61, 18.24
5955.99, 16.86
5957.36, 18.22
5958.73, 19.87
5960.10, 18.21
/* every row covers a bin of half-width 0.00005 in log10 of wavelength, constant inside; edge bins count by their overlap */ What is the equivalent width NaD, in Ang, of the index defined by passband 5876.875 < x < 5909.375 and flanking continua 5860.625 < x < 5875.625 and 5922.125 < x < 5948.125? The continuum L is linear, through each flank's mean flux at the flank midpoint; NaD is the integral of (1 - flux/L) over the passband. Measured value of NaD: 2.8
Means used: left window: 18.2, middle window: 16.4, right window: 17.5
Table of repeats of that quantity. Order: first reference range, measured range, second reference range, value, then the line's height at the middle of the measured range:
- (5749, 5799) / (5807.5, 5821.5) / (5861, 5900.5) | -0.60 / 18.1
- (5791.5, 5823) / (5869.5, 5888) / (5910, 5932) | 0.24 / 18.1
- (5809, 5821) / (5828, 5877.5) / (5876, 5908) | -1.56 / 17.7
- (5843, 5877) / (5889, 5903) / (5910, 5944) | 2.12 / 17.9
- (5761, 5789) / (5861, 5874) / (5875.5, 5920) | -0.59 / 17.4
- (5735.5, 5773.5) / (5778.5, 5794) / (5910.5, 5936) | 0.29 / 18.6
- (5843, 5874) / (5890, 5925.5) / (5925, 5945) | 1.67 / 17.7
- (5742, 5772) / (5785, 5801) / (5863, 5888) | 0.23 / 18.8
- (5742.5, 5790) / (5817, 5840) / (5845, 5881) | 0.25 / 18.5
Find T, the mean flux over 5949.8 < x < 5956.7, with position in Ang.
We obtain 17.8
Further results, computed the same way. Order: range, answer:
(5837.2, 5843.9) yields 18.4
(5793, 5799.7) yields 18.1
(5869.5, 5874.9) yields 17.8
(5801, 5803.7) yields 16.9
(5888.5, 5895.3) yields 14.5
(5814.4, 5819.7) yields 19.6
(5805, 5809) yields 19.7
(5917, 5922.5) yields 17.6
